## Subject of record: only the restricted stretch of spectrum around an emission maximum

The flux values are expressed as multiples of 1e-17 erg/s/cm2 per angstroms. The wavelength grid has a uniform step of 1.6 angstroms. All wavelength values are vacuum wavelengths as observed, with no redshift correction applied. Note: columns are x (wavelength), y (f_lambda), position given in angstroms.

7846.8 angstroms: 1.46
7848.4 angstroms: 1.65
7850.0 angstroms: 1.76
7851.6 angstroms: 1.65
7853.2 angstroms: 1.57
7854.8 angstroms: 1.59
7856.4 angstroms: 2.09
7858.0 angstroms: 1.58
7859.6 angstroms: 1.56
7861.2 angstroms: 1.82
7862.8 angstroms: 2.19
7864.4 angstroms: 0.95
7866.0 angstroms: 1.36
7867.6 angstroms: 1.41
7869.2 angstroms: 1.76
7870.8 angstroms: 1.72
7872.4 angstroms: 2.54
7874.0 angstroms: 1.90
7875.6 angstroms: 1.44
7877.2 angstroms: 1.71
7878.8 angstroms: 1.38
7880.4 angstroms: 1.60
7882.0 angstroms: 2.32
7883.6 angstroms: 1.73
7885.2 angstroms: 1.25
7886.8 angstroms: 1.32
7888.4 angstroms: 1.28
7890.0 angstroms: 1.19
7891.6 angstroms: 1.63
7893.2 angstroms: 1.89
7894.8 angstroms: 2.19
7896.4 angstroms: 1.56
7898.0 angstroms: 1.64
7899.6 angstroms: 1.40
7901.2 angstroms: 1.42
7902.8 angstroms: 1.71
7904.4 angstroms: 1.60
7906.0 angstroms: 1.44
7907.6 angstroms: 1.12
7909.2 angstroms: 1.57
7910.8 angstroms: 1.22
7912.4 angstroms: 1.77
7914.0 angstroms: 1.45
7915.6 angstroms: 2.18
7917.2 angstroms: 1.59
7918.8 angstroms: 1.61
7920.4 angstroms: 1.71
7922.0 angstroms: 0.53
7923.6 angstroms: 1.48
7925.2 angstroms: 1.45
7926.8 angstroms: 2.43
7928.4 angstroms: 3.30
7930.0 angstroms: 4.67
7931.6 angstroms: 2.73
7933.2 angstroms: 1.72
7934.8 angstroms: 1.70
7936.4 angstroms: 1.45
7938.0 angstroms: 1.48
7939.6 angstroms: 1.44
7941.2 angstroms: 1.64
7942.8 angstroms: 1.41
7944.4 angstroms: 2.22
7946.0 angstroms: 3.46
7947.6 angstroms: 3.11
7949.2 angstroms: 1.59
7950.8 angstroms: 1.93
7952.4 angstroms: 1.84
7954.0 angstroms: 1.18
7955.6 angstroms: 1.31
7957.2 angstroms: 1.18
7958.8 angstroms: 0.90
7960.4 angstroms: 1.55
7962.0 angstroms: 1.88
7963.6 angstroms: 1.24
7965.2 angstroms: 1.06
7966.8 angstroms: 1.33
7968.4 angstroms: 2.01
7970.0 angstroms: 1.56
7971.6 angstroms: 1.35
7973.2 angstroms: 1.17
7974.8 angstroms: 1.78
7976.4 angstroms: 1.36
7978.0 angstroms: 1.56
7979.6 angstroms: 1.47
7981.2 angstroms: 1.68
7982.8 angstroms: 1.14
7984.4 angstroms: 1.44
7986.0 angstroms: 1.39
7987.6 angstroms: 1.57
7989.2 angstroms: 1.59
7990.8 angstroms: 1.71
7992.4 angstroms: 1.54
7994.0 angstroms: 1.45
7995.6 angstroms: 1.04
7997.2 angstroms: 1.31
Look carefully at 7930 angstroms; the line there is [S II] 6716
